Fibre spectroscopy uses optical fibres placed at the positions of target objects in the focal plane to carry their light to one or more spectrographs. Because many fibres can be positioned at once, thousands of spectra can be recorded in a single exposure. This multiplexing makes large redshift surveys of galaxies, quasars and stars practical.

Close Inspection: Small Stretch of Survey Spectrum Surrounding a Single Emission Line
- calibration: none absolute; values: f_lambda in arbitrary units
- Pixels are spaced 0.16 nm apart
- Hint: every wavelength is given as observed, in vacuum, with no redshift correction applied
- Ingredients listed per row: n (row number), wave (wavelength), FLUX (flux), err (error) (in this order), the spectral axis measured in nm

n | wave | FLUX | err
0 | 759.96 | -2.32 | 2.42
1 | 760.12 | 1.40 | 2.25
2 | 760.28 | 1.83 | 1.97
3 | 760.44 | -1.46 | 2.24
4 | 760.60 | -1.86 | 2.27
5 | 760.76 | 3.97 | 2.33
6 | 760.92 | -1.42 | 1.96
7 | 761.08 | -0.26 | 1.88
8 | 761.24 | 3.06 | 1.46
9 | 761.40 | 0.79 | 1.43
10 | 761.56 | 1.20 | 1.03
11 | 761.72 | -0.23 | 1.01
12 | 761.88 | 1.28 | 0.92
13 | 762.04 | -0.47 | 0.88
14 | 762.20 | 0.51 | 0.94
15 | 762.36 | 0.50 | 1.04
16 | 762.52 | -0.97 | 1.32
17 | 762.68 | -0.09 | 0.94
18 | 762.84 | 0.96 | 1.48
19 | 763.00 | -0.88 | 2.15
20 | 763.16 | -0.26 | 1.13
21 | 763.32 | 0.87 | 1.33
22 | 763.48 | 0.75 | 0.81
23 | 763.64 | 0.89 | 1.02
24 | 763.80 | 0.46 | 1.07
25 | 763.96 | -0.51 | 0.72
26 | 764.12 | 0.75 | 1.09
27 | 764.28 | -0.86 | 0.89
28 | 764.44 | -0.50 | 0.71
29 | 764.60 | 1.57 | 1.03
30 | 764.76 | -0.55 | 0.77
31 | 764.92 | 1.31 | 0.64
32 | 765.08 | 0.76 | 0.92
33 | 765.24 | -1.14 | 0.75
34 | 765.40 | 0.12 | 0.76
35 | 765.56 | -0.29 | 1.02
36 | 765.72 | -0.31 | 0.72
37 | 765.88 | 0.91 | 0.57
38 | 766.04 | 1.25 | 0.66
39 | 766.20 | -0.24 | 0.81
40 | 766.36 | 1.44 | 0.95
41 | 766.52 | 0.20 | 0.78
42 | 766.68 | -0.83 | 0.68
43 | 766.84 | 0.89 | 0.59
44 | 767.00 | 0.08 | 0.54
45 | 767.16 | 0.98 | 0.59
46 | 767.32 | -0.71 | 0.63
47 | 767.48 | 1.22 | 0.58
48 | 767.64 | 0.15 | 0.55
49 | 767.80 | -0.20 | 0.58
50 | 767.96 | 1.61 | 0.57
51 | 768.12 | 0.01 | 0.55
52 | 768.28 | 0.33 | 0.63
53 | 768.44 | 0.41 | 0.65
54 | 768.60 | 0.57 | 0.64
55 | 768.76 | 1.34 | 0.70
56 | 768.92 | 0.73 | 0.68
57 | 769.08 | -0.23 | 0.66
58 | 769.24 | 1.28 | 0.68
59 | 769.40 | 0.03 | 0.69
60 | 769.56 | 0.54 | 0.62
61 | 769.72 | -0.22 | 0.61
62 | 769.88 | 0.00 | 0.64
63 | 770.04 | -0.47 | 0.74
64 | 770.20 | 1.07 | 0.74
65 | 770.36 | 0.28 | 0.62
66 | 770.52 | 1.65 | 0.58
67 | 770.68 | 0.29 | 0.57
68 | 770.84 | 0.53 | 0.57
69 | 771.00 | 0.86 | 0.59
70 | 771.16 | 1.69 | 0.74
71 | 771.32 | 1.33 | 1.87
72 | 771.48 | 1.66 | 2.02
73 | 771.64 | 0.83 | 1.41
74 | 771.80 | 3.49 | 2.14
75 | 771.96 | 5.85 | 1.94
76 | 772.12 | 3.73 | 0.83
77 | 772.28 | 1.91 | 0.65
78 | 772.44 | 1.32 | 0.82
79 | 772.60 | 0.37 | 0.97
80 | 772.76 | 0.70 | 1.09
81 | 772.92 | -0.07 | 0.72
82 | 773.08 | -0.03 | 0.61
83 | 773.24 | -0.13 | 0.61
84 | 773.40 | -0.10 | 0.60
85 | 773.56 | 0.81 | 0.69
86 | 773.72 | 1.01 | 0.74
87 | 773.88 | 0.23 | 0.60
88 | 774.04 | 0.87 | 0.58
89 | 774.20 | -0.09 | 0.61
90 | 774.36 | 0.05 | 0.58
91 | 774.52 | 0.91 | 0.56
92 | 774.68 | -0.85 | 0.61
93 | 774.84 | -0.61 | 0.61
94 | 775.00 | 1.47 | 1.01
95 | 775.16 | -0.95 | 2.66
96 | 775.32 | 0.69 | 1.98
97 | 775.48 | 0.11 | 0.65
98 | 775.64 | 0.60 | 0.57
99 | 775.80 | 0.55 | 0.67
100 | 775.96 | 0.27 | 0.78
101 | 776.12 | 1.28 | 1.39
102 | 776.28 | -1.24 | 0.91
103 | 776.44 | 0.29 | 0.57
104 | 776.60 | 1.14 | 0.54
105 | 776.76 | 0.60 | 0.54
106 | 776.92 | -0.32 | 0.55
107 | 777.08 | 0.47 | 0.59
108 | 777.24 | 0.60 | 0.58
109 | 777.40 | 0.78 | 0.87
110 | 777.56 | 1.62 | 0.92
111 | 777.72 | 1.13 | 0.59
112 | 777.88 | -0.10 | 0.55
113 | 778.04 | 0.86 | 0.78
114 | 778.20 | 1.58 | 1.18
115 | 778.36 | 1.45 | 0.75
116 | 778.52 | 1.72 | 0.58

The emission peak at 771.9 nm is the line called [O II]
